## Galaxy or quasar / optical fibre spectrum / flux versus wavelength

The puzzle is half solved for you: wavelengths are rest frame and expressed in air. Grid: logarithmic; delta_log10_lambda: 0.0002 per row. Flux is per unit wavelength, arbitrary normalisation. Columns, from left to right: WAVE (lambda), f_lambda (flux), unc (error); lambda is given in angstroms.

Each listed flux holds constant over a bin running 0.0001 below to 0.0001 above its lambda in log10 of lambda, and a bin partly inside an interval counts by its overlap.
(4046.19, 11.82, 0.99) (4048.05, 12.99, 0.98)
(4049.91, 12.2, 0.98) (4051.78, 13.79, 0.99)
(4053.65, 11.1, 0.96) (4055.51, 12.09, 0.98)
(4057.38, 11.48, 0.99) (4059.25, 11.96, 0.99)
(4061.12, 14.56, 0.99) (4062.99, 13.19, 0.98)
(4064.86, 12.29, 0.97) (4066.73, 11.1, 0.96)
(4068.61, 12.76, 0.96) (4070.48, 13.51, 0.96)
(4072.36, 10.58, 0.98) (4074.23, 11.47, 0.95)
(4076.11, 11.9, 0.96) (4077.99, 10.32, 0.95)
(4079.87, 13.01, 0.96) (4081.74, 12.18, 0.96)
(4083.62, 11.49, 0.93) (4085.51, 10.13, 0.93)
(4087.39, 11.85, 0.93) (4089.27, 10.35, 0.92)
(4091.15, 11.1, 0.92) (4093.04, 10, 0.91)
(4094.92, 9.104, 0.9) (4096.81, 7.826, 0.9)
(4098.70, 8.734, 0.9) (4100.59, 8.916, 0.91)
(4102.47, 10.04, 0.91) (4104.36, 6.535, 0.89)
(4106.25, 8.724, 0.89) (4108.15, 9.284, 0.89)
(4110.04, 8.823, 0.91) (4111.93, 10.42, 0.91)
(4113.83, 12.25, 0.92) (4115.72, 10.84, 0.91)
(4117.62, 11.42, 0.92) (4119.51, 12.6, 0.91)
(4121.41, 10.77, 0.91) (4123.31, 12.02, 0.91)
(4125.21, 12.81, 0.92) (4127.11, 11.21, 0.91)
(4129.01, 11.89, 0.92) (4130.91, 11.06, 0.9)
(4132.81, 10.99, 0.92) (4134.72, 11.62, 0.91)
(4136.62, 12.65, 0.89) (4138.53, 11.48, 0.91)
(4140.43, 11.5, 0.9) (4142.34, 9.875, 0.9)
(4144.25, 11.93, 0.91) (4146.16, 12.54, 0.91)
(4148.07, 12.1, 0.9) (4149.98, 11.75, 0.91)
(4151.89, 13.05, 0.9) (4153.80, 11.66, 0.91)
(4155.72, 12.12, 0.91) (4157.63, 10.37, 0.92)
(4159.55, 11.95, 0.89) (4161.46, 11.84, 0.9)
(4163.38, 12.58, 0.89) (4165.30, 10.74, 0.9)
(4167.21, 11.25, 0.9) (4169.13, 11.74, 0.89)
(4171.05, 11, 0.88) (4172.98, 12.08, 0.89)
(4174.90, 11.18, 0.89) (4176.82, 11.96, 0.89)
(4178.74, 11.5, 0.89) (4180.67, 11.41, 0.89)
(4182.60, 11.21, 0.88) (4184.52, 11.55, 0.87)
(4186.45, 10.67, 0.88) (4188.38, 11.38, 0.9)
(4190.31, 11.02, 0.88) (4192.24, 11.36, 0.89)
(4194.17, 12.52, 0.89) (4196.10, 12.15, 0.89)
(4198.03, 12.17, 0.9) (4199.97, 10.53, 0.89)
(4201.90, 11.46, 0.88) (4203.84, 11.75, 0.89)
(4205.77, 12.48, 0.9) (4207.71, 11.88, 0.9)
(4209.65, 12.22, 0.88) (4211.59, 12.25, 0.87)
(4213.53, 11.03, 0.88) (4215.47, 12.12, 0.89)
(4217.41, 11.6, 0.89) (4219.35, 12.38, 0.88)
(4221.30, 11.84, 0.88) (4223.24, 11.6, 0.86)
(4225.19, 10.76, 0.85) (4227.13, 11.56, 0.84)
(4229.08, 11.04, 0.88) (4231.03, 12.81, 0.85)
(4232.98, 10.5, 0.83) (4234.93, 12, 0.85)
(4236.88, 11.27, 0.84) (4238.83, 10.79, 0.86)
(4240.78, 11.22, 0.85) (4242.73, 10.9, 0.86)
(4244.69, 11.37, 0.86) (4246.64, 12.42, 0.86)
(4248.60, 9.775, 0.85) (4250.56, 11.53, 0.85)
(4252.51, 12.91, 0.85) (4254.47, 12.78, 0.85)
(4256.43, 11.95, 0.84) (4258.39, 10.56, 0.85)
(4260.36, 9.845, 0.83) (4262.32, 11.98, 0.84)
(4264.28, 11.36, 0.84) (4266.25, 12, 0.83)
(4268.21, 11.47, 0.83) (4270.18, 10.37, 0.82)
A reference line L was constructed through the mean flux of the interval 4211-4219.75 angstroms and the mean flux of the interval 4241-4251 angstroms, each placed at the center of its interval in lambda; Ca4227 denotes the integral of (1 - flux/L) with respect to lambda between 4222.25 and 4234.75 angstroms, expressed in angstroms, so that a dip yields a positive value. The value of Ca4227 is 0.1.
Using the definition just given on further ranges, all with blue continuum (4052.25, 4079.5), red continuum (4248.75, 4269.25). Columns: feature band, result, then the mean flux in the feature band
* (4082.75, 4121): 6.2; 10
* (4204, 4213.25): -0.3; 12.1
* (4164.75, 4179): 0.4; 11.5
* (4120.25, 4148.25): 0.6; 11.6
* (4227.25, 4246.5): 0.4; 11.4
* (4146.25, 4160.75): -0.1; 11.9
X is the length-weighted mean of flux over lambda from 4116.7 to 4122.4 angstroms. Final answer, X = 11.6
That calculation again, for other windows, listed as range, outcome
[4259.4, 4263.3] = 10.9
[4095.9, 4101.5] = 8.49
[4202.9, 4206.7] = 12.1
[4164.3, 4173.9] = 11.4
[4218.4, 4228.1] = 11.6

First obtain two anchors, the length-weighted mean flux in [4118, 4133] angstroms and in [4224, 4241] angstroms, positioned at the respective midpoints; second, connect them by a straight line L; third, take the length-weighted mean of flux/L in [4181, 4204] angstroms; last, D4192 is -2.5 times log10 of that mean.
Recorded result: 0.00 mag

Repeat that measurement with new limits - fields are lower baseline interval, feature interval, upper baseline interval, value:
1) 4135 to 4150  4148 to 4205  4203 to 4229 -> 0.01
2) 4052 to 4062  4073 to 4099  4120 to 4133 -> 0.13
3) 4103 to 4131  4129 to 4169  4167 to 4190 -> -0.06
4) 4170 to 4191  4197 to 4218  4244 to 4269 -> -0.03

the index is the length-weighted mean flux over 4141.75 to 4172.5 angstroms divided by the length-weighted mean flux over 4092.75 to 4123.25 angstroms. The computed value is 1.19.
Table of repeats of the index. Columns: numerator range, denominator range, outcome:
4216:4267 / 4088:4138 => 1.10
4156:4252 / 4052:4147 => 1.04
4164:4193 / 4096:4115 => 1.24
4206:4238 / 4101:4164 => 1.04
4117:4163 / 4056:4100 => 1.04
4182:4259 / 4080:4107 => 1.17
